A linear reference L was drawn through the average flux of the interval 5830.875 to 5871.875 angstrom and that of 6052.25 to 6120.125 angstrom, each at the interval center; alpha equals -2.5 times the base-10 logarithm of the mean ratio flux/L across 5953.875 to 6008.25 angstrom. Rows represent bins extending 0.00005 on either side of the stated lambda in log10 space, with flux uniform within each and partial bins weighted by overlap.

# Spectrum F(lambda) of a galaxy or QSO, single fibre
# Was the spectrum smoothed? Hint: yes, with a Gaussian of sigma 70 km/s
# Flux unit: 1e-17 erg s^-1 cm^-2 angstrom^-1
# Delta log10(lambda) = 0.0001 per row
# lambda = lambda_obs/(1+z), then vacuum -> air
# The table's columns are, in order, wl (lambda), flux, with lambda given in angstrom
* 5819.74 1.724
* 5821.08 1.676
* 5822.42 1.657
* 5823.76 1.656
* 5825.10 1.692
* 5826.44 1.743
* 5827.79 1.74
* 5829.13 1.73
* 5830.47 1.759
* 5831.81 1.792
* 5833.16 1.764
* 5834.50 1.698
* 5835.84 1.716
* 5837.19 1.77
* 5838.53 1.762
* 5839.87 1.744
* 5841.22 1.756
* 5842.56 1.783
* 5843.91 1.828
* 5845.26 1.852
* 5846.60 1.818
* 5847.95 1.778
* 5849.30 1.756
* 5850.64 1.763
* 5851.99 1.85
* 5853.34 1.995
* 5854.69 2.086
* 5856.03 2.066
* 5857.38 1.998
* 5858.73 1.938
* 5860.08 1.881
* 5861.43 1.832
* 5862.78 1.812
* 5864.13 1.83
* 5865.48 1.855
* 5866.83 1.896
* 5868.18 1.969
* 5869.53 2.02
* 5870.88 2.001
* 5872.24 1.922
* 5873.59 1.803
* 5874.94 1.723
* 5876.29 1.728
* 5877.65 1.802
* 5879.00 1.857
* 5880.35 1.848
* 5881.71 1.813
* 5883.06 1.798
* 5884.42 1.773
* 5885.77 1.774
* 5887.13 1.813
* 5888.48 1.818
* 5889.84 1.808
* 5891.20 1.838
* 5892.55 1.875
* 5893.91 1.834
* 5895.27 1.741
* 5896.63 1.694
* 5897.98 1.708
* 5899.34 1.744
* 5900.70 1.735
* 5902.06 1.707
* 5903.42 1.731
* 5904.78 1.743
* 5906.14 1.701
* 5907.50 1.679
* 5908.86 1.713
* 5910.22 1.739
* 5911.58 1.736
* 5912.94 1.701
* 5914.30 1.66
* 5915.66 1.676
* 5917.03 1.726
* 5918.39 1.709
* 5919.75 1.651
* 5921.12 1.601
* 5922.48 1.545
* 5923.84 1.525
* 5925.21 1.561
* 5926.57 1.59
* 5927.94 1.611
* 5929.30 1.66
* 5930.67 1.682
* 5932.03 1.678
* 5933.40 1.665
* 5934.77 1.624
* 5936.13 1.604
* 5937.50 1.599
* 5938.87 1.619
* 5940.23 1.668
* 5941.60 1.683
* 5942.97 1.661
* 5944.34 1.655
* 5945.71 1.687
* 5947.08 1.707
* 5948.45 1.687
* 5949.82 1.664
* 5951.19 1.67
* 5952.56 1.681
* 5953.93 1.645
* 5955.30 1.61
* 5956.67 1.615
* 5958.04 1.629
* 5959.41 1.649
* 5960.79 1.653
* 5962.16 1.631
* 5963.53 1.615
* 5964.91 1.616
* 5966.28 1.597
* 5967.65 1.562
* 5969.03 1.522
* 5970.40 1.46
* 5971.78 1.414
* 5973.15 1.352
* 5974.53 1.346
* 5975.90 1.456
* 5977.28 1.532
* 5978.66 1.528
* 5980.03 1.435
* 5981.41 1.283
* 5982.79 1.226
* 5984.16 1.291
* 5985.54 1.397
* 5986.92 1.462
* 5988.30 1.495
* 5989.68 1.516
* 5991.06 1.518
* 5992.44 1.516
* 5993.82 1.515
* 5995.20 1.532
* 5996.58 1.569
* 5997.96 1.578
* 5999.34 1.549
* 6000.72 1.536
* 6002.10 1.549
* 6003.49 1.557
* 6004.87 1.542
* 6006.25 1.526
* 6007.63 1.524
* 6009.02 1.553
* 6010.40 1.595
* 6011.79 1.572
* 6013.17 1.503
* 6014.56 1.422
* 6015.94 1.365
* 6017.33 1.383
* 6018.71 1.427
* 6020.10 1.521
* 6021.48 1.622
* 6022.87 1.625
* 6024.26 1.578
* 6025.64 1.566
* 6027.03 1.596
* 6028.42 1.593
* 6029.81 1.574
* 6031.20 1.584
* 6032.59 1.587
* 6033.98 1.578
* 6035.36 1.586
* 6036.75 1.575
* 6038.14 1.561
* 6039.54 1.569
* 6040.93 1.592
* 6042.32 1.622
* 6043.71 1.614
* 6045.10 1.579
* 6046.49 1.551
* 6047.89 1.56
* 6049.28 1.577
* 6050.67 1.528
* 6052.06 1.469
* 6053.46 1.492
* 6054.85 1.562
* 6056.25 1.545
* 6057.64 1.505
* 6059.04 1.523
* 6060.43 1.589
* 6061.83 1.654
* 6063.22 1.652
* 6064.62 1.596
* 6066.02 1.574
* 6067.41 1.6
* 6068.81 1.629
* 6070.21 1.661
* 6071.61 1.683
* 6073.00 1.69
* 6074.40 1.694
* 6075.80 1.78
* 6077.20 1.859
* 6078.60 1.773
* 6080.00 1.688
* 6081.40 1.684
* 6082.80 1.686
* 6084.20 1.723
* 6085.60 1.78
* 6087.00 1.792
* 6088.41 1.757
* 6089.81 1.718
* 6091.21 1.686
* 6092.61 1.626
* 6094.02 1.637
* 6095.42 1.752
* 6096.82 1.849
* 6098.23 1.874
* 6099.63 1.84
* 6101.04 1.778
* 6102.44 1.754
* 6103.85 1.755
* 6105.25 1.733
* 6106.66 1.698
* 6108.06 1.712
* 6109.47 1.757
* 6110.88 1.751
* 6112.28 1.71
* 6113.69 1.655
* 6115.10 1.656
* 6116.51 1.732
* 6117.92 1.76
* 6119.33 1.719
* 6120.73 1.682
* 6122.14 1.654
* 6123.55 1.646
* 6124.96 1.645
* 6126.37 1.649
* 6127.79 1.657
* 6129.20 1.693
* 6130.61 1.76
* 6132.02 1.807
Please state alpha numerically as 0.17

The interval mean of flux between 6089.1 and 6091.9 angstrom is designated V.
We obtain 1.7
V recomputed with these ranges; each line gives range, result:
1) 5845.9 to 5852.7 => 1.79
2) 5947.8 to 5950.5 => 1.68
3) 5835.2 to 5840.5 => 1.75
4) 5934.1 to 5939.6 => 1.61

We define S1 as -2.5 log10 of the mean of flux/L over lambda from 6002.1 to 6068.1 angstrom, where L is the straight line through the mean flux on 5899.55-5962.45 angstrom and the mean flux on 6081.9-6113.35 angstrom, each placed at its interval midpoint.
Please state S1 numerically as 0.105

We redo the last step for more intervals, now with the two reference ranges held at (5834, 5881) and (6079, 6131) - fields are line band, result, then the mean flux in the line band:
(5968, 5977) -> 0.24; 1.43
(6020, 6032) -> 0.11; 1.59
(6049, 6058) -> 0.15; 1.52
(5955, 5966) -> 0.11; 1.63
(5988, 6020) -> 0.17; 1.52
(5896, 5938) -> 0.09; 1.67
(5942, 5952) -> 0.08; 1.68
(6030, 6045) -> 0.11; 1.59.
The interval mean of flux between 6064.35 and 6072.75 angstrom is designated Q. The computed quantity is 1.63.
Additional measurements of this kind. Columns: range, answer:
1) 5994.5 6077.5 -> 1.57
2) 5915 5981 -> 1.6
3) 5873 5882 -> 1.8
